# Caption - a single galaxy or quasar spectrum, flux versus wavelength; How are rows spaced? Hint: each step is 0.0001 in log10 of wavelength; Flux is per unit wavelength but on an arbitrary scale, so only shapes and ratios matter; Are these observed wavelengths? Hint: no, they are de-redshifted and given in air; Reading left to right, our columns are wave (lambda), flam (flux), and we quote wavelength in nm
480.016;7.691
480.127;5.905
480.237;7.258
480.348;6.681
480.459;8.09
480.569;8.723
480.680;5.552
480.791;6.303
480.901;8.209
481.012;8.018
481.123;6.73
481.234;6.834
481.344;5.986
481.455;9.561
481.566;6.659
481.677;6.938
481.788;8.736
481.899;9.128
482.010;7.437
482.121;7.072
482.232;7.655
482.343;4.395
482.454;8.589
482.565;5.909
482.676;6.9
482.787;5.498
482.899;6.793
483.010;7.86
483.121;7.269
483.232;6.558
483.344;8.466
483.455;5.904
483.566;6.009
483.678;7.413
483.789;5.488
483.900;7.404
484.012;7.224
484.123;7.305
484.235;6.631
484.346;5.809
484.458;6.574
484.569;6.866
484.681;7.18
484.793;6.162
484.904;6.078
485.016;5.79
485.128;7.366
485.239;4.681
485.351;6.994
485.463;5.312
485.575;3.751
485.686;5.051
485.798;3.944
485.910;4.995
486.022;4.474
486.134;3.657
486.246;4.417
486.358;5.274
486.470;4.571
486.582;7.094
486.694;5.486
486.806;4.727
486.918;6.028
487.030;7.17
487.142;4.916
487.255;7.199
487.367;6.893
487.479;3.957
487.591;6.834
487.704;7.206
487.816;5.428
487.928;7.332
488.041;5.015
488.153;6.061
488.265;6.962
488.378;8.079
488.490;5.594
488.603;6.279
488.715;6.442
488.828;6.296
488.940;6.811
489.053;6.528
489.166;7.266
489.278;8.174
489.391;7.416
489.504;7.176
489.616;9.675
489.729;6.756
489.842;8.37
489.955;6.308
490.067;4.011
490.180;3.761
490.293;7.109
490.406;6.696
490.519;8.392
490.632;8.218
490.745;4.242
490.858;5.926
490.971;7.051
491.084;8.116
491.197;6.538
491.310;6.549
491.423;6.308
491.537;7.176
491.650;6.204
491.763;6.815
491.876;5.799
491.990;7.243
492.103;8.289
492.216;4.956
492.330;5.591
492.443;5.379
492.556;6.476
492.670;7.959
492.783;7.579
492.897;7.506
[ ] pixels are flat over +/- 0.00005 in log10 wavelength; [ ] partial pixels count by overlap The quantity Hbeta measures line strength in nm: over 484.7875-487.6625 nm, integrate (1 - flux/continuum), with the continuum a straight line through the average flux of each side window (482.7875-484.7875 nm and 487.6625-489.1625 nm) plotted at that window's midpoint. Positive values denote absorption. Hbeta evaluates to 0.50 nm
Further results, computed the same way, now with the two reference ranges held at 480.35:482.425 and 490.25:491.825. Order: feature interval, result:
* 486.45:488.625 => 0.258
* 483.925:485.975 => 0.329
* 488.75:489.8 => -0.067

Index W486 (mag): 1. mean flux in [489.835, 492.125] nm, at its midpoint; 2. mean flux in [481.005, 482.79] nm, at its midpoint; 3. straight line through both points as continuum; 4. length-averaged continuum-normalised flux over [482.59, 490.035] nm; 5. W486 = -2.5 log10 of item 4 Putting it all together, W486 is 0.09 mag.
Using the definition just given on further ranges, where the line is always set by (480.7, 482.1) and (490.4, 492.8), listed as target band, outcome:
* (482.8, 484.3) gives 0.06 mag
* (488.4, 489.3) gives 0.04 mag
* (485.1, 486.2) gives 0.40 mag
